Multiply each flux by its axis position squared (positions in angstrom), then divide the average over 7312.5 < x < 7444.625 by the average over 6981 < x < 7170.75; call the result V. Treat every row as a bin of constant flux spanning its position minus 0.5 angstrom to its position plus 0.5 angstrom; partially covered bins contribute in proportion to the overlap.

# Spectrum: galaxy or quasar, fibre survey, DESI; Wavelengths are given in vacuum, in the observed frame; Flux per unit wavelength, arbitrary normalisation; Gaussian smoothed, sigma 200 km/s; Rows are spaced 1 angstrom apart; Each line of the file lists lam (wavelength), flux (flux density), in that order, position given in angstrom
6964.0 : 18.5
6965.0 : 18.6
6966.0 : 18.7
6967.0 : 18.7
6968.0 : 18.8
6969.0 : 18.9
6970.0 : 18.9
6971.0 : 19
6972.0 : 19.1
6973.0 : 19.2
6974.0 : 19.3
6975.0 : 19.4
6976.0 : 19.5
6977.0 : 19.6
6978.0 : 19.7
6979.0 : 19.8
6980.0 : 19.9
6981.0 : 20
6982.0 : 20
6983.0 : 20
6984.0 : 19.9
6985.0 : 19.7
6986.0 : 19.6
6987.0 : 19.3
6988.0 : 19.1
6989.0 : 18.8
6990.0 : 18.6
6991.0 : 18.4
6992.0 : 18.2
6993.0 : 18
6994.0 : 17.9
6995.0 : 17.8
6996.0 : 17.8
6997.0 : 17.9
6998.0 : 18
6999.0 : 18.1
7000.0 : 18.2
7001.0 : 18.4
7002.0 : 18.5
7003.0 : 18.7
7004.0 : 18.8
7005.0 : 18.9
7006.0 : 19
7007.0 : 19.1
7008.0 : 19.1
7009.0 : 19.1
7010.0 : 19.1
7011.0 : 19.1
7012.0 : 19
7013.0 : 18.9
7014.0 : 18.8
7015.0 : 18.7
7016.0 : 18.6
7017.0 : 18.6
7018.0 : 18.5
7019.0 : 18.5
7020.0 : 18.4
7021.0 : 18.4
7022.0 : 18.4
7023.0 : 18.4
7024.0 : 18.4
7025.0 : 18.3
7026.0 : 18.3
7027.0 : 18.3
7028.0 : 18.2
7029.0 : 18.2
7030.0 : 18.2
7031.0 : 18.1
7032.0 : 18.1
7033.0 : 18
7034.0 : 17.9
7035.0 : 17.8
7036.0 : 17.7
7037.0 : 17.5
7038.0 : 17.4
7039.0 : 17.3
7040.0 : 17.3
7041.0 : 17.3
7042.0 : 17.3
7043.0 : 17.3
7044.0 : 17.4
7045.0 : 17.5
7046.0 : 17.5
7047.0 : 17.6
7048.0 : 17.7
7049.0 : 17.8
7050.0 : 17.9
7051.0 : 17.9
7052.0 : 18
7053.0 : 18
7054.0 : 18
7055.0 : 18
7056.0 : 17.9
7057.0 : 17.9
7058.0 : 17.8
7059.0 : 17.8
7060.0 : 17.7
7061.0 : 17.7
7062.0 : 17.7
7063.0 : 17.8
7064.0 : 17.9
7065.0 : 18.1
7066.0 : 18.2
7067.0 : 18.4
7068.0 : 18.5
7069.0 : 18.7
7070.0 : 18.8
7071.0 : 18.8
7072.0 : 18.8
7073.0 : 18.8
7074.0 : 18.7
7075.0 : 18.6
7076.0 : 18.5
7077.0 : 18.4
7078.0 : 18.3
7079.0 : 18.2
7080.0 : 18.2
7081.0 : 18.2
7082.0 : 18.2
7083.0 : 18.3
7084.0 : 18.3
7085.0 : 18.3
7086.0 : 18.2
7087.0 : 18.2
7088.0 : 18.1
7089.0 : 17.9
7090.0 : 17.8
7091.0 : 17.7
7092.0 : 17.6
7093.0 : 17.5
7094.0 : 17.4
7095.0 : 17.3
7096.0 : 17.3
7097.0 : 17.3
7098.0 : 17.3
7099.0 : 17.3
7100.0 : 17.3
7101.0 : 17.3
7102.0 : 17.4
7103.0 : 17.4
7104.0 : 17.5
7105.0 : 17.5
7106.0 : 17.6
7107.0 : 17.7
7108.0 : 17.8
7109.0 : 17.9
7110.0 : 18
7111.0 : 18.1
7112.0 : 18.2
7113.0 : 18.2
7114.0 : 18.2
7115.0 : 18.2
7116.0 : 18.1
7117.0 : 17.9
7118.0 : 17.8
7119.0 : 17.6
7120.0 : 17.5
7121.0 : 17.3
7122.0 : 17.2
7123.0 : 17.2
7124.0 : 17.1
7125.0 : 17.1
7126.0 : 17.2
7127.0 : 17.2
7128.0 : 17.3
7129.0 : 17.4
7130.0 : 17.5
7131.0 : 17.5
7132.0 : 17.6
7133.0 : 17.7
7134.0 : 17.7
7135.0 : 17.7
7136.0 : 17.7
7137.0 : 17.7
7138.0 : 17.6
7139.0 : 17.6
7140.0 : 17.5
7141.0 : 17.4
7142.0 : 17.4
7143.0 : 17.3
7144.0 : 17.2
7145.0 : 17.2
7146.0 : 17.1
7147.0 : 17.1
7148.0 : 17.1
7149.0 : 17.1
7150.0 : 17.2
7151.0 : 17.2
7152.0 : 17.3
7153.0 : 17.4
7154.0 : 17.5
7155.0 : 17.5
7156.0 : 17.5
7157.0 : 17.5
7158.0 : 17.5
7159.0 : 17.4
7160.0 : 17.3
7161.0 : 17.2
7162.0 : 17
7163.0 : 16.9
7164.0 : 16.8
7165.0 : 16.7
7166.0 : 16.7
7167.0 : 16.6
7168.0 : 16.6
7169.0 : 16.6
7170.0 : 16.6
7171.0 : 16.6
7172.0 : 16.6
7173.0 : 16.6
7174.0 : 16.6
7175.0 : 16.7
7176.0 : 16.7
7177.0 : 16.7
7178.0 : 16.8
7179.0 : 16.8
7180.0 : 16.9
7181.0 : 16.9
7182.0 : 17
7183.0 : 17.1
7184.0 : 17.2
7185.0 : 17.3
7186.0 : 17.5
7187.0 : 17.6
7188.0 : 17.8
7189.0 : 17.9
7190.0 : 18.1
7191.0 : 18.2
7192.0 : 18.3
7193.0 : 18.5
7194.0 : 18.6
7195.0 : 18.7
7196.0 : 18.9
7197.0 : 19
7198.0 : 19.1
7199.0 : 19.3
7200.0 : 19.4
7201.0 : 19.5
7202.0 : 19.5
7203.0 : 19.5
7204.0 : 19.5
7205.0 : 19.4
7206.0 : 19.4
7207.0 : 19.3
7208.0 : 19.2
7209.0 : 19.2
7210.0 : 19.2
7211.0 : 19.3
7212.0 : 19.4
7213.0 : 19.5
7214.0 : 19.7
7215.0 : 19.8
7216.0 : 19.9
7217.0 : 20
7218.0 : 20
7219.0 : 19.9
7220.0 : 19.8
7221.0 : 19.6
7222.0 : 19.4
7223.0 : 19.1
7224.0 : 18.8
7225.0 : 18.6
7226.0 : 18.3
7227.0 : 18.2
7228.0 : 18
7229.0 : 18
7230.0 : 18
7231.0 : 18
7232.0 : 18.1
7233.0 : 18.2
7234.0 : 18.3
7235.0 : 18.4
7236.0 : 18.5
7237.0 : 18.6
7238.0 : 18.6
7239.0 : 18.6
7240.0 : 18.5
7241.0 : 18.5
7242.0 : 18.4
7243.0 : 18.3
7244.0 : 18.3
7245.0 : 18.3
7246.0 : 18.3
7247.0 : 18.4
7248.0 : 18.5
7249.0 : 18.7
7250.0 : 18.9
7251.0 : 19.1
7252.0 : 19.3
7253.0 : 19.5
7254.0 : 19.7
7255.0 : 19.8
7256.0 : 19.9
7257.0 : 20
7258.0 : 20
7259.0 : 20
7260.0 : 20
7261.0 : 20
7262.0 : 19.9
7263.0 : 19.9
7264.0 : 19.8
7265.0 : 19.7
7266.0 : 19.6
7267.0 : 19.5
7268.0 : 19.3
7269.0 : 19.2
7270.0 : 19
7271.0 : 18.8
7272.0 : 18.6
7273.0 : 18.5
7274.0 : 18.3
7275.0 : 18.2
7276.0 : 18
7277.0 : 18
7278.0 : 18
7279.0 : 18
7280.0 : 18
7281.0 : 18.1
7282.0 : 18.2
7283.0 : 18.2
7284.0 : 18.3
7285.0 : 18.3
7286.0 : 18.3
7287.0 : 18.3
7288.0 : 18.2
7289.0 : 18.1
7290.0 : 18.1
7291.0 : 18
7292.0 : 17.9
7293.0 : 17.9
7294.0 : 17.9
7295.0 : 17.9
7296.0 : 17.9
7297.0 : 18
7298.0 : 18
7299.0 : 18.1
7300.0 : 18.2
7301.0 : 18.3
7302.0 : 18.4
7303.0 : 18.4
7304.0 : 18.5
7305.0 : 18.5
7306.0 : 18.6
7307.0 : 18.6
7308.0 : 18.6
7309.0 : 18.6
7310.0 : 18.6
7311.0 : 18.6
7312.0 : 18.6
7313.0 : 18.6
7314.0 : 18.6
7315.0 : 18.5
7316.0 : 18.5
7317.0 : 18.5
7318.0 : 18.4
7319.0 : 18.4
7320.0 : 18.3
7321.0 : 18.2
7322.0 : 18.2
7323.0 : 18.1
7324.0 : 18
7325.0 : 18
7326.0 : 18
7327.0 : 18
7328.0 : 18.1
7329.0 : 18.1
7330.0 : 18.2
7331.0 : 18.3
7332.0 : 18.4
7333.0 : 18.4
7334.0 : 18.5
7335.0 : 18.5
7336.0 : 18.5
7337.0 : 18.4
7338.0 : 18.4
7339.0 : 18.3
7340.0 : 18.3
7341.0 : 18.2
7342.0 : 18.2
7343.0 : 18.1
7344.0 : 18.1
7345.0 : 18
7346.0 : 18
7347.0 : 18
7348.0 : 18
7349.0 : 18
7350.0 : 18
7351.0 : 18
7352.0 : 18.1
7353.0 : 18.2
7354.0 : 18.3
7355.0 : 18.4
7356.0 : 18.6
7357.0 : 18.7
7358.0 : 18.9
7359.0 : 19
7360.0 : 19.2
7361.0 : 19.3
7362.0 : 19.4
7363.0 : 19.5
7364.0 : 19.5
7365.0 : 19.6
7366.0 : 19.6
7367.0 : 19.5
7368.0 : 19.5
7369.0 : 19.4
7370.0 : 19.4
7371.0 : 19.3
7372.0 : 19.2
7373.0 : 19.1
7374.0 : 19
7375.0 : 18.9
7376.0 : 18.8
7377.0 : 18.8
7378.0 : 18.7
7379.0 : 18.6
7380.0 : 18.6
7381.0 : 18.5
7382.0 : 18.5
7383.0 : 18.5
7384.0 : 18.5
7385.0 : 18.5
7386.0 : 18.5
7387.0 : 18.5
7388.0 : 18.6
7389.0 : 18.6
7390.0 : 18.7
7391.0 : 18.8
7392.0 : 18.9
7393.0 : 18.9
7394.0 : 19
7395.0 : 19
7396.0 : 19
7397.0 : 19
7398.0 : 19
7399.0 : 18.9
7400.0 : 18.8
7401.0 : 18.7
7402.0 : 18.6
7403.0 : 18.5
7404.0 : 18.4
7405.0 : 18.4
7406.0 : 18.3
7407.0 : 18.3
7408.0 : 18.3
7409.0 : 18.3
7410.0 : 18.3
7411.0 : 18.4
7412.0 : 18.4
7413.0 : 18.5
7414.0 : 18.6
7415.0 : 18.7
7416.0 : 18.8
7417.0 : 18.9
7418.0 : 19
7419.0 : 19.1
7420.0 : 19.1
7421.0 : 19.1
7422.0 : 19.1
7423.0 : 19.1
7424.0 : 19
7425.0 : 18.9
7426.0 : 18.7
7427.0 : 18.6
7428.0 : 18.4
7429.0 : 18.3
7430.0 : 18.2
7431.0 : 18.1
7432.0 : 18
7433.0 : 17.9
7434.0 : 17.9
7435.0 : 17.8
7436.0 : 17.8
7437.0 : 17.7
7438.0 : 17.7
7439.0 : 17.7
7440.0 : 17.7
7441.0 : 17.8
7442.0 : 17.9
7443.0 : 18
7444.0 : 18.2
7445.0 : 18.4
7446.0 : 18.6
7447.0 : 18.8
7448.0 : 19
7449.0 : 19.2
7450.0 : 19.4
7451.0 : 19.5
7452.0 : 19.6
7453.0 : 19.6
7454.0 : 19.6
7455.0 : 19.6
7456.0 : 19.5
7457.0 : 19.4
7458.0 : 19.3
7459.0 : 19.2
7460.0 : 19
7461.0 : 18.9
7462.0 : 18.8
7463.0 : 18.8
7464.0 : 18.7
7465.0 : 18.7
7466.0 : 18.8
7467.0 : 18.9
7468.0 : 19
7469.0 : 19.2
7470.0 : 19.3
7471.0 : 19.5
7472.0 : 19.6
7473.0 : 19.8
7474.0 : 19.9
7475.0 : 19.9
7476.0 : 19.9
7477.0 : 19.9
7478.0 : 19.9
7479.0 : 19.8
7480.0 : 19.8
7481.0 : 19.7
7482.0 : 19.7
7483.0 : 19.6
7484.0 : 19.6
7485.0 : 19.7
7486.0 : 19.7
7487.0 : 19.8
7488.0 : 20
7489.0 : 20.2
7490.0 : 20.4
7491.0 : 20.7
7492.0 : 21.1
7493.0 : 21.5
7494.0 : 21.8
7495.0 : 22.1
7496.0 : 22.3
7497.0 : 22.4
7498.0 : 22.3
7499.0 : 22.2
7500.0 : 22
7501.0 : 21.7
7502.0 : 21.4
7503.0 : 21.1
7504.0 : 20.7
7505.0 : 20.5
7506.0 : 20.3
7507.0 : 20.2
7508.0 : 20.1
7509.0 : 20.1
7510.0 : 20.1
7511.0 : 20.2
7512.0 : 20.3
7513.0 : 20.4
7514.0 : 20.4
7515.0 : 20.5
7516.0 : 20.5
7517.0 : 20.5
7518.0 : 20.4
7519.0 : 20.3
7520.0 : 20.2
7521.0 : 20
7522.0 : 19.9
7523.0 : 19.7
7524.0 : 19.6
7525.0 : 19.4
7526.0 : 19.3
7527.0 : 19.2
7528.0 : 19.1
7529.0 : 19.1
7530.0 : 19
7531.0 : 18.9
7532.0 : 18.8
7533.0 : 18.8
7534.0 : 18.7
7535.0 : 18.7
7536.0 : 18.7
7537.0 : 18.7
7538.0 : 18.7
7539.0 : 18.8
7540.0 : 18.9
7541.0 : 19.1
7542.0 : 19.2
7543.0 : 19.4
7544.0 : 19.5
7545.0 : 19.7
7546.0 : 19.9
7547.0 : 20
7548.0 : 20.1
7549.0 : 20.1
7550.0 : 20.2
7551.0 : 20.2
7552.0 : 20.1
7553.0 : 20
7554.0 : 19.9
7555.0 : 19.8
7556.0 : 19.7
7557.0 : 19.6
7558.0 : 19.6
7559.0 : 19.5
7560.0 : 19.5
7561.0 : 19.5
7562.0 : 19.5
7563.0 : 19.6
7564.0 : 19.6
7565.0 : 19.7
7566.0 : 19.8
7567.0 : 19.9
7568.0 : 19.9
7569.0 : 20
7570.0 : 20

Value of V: 1.1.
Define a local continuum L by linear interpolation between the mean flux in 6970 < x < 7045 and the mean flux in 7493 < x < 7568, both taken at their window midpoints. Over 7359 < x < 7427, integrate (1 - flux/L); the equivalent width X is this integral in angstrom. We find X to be 2.7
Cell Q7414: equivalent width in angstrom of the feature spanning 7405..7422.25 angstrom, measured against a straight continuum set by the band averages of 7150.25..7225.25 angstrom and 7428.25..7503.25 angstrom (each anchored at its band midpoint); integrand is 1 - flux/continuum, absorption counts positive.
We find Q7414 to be 0.52 angstrom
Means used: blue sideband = 18.1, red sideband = 19.5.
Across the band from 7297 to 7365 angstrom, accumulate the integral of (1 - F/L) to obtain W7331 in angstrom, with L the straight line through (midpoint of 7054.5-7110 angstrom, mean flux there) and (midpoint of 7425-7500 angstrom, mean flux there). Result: 1.7 angstrom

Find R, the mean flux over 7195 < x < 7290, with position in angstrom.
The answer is 18.9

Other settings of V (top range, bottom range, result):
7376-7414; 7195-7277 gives 1.02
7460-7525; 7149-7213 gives 1.23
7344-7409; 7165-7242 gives 1.07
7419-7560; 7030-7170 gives 1.23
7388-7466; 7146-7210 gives 1.13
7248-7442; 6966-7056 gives 1.10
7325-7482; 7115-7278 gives 1.09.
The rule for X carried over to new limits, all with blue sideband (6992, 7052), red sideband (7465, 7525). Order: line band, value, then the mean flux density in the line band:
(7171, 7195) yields 2.0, 17.3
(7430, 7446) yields 1.7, 17.9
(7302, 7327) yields 1.4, 18.4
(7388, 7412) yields 1.5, 18.6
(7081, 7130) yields 2.3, 17.7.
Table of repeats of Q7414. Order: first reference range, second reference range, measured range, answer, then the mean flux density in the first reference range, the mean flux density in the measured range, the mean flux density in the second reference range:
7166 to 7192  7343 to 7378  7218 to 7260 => -2.9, 17.1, 18.8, 18.8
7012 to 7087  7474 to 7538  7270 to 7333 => 3.2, 18.1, 18.3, 20.2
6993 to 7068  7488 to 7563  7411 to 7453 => 2.5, 18.1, 18.5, 20.1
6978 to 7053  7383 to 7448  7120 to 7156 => 2.1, 18.4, 17.4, 18.5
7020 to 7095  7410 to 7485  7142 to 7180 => 2.6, 18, 17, 18.9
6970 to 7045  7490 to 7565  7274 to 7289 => 0.9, 18.6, 18.2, 20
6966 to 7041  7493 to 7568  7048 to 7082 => 1.2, 18.7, 18.2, 20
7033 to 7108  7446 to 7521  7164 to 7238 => 1.2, 17.9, 18.3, 20.1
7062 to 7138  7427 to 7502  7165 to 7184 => 1.5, 17.9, 16.7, 19.4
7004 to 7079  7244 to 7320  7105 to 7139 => 1.3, 18.2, 17.6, 18.7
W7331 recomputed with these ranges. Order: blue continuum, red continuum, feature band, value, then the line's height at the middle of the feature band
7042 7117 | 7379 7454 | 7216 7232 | -0.62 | 18.2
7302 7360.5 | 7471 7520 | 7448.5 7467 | 0.76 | 20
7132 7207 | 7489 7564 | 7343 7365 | 0.38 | 18.9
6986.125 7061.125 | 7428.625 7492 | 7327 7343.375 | 0.46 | 18.8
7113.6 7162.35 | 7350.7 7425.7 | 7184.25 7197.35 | -0.32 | 17.7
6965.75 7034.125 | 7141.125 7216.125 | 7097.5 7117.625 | 0.50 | 18.2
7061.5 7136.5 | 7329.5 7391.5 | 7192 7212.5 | -1.13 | 18.2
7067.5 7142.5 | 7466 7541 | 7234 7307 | 0.27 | 18.7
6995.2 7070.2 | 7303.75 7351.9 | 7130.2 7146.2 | 0.62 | 18.2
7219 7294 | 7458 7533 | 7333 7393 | 1.99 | 19.3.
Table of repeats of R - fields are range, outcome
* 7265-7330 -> 18.3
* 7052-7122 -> 17.9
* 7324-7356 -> 18.2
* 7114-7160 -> 17.4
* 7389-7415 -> 18.6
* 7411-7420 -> 18.8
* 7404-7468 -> 18.6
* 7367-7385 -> 18.9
